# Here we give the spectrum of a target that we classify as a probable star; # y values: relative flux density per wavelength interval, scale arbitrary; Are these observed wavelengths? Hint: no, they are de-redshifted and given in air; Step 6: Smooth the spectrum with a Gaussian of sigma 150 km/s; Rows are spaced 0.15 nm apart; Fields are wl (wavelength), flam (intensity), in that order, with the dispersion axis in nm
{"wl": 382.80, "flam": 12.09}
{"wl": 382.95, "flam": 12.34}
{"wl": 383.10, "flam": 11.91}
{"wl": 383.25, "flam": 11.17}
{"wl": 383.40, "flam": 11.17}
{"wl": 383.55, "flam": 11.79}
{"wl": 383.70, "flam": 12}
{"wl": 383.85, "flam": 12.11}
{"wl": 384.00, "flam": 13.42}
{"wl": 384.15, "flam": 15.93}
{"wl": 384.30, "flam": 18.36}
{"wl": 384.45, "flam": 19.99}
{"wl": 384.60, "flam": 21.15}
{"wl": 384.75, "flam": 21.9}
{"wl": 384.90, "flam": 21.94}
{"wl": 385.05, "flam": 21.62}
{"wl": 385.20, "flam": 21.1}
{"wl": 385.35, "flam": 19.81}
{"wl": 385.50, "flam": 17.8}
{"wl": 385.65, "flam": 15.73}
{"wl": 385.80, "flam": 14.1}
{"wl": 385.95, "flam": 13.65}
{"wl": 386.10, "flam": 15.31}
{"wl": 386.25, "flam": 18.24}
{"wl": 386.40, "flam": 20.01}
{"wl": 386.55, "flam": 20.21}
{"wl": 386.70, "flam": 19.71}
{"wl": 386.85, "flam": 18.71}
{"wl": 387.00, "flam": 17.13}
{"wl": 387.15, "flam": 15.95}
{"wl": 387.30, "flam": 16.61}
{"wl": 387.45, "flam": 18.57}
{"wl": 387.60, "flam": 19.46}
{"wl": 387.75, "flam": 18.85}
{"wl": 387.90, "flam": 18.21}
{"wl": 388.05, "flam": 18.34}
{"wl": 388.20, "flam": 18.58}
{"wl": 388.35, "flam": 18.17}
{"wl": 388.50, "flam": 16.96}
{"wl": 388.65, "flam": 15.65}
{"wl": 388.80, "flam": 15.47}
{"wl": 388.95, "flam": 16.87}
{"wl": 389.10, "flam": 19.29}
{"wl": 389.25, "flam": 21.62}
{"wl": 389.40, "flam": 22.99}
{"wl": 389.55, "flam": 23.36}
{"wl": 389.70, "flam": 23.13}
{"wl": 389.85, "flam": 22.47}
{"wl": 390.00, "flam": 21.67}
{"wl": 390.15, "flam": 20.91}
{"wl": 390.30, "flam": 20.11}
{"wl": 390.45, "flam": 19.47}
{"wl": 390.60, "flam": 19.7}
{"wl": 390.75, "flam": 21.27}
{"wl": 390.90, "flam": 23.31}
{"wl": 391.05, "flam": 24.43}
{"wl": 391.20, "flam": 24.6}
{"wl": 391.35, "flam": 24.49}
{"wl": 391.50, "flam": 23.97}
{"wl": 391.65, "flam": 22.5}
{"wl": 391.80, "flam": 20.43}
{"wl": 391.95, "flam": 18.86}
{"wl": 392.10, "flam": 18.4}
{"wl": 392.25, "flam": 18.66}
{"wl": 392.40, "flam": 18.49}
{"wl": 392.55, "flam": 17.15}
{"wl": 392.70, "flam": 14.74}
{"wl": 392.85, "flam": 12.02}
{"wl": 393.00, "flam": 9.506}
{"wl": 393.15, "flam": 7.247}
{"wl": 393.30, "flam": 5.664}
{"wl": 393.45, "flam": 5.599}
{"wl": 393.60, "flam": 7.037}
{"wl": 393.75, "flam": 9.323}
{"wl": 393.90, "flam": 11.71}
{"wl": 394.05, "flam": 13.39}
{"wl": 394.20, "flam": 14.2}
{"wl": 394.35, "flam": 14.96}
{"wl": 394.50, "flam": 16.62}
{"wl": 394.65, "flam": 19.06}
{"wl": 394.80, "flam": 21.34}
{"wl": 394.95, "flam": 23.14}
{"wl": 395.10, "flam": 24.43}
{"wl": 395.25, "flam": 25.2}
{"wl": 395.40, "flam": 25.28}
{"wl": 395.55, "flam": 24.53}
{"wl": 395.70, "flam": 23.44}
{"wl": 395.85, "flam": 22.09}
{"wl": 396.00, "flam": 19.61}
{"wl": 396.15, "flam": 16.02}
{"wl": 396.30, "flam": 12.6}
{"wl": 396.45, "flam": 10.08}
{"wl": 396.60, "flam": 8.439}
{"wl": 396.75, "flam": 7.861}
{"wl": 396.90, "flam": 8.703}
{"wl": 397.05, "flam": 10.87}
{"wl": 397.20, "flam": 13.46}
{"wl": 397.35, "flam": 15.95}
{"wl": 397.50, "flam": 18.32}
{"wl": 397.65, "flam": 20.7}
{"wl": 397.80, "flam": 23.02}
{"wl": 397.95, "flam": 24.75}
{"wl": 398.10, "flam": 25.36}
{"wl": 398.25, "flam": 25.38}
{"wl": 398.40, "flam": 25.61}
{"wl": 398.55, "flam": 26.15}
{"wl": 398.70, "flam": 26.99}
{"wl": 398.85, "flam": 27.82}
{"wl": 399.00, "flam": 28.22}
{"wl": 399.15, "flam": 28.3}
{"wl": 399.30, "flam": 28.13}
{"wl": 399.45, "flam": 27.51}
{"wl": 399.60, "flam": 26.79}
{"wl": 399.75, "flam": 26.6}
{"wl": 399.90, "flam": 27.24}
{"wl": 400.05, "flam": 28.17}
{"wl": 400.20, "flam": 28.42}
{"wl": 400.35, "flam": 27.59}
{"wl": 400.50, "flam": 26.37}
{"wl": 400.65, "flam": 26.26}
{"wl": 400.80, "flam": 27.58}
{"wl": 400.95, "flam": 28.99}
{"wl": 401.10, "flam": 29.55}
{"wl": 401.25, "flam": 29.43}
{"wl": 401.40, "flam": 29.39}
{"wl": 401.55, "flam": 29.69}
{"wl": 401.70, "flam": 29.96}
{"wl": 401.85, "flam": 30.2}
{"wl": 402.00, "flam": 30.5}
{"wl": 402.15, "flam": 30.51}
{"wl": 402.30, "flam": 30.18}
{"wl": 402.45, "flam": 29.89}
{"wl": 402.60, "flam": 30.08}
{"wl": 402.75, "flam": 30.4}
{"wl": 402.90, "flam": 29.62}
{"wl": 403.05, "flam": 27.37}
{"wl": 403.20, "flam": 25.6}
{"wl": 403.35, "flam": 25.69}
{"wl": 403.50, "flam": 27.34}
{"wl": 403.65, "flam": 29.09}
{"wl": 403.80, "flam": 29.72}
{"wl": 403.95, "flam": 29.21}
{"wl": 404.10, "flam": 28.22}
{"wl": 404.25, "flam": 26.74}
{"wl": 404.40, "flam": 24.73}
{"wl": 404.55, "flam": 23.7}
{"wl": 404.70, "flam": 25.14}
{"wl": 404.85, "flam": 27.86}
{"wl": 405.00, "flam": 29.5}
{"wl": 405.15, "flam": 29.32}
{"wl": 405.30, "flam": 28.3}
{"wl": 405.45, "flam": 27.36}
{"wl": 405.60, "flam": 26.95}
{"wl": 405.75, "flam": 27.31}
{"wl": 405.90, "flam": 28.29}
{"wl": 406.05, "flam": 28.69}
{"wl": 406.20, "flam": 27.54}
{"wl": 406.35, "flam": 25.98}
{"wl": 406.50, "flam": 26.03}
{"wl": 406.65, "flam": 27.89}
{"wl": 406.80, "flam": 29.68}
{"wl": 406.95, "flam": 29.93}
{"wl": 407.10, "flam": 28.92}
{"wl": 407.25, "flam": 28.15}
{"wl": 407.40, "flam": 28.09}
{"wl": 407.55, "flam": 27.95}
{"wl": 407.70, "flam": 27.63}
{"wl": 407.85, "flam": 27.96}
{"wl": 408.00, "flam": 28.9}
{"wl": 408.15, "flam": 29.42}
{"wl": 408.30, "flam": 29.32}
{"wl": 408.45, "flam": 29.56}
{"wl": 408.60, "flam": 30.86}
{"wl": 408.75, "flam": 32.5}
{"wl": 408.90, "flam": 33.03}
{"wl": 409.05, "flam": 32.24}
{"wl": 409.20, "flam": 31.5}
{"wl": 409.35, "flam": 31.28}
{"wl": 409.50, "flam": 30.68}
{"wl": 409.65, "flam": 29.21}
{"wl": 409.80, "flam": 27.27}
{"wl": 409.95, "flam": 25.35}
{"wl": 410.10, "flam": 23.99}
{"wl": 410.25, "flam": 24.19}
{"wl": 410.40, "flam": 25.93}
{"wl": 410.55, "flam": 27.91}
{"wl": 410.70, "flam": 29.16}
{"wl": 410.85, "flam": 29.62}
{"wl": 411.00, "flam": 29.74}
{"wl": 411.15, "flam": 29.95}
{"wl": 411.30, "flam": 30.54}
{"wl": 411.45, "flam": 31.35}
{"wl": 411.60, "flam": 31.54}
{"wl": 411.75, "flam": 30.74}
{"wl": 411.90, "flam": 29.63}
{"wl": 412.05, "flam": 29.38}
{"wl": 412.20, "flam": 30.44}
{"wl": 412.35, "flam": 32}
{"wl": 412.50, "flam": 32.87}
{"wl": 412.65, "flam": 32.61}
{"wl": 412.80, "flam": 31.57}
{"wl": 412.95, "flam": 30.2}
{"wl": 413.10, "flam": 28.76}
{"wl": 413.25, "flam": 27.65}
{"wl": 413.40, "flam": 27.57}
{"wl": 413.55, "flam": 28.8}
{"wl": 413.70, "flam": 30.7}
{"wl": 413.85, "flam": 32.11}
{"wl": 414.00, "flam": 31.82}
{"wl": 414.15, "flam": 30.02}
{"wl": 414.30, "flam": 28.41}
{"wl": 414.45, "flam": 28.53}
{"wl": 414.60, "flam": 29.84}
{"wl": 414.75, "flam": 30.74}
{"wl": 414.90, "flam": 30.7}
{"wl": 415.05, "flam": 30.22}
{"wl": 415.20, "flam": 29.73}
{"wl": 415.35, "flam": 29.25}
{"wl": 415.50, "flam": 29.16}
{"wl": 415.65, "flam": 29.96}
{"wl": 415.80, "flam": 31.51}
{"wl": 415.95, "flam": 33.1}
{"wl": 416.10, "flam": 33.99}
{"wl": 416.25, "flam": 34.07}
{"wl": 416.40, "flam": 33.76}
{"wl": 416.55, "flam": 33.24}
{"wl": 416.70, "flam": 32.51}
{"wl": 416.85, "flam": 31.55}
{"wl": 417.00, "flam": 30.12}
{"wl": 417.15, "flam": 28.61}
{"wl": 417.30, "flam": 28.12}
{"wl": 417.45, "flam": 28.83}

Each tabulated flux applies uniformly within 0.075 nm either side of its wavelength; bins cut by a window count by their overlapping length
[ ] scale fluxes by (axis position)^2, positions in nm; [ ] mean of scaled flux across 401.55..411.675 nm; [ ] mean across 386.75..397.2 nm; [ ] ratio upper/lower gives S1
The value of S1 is 1.75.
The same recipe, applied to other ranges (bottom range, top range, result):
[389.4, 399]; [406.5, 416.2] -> 1.74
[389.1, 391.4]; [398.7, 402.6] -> 1.36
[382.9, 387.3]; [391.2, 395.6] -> 1.05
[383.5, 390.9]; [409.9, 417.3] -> 1.85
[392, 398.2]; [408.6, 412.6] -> 1.99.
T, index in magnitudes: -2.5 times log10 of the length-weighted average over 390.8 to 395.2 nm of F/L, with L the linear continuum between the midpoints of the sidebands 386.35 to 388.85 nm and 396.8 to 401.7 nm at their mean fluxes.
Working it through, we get 0.25 mag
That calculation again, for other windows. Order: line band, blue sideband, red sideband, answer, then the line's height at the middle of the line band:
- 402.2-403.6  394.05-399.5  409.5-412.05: -0.19 mag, 23.9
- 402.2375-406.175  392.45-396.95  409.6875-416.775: -0.22 mag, 22.8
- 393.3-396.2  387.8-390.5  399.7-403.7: 0.34 mag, 23.6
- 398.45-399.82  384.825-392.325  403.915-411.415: -0.12 mag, 24.5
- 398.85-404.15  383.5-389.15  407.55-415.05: -0.14 mag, 25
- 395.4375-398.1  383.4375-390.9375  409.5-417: 0.32 mag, 22.8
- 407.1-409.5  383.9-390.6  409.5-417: -0.07 mag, 27.9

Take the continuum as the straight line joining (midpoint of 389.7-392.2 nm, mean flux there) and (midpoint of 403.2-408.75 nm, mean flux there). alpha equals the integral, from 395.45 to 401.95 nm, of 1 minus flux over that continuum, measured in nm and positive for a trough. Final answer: 0.45 nm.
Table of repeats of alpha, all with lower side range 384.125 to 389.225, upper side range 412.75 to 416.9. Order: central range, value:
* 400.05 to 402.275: -0.38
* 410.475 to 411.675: -0.04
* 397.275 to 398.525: 0.04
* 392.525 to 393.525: 0.53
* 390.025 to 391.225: -0.09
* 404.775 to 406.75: -0.08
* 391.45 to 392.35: 0.01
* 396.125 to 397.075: 0.52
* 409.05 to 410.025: -0.04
